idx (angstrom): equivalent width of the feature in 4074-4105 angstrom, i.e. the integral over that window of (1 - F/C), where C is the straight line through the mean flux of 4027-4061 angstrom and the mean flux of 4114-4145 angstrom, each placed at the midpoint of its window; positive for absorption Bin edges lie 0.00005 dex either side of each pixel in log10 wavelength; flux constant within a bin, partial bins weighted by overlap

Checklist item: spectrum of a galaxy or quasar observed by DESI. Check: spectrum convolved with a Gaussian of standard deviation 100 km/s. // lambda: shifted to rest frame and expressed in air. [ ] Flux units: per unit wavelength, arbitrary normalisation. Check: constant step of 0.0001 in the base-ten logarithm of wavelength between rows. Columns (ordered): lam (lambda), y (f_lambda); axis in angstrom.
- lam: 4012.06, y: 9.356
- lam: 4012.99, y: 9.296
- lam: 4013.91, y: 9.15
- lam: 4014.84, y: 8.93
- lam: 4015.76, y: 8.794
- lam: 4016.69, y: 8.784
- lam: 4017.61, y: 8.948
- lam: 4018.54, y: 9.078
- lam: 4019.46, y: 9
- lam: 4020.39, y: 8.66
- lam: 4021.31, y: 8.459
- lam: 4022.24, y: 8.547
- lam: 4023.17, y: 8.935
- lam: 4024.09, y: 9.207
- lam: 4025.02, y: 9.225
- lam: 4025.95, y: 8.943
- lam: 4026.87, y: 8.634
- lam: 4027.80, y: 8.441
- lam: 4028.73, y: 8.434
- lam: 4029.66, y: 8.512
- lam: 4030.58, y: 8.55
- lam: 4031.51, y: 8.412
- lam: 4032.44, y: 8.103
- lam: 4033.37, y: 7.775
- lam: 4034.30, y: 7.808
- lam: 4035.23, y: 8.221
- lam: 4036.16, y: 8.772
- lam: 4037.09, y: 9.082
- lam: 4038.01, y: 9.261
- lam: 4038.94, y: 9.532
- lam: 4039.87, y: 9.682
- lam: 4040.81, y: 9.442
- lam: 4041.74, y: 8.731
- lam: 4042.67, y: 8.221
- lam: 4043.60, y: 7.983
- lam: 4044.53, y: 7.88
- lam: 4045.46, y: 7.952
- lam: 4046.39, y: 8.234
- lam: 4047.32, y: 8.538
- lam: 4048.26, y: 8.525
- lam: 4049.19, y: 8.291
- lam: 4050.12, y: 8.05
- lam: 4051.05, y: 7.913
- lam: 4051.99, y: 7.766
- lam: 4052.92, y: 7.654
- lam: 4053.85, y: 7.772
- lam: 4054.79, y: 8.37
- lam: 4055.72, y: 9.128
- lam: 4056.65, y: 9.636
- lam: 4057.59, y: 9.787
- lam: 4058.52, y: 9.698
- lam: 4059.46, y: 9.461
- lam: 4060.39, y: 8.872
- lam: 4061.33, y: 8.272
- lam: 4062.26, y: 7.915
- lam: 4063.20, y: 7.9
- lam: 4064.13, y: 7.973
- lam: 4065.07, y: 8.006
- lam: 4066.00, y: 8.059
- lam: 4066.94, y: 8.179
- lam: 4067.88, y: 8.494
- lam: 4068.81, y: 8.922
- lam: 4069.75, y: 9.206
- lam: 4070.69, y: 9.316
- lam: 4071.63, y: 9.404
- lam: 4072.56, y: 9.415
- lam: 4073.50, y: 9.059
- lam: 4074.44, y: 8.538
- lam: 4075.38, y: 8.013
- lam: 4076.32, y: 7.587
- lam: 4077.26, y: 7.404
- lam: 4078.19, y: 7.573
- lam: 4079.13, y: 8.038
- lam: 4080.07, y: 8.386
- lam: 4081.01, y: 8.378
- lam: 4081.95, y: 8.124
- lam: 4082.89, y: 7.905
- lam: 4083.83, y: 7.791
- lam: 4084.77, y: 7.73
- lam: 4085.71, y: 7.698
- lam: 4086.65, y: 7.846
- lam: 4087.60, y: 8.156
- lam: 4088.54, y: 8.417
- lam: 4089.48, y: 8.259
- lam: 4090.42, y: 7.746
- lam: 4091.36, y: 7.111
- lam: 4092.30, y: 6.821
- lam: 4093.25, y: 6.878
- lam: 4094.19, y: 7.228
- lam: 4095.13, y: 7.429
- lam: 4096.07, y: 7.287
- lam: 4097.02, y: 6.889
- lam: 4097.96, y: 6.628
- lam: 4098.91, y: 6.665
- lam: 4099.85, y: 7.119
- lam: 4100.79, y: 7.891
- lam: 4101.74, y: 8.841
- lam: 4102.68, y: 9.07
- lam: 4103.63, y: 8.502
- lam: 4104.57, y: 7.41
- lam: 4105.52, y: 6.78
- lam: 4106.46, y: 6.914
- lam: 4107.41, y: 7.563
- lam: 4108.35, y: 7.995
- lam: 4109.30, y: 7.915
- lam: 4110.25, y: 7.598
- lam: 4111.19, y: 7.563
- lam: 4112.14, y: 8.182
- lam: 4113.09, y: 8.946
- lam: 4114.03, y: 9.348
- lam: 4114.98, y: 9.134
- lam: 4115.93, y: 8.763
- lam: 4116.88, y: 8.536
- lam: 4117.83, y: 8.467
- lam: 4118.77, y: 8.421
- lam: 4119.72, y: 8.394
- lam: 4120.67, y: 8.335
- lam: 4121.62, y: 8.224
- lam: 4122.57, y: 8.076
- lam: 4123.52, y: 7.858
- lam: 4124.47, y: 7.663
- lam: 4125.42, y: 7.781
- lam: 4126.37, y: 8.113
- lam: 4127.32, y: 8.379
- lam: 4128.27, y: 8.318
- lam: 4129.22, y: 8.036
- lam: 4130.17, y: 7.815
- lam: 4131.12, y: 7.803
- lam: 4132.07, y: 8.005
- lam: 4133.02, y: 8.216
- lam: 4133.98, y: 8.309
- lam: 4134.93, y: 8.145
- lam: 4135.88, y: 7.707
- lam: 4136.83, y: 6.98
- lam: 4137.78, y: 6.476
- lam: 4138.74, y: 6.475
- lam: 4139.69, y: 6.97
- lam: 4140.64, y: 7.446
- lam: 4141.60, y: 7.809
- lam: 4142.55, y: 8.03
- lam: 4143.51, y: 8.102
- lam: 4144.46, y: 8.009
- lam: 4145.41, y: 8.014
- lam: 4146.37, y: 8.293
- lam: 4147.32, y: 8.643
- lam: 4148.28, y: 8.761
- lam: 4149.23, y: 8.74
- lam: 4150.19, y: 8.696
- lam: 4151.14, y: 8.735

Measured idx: 2.0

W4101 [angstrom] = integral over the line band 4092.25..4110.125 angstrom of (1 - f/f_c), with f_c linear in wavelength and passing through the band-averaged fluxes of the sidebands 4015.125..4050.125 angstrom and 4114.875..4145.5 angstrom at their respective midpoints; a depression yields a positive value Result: 1.5 angstrom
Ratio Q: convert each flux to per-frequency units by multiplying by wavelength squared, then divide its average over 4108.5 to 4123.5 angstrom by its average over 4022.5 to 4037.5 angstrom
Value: 1.02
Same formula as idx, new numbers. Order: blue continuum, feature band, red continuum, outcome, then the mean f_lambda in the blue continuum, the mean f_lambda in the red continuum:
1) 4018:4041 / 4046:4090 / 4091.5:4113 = -1.5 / 8.74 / 7.53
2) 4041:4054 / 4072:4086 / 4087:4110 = -0.6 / 8.15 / 7.56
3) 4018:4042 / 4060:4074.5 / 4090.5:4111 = -1.0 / 8.75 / 7.46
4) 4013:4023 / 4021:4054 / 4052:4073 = 1.1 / 8.86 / 8.68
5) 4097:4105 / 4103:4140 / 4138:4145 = -1.7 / 7.72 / 7.51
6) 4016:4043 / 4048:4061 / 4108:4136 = -0.1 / 8.74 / 8.21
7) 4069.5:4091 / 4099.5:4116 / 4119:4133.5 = 0.1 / 8.24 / 8.07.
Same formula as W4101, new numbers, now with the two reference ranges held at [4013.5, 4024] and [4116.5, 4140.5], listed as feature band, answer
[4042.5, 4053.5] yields 0.67 angstrom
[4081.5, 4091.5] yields 0.42 angstrom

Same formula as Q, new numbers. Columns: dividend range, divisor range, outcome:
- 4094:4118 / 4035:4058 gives 0.95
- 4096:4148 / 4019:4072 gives 0.96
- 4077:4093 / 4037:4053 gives 0.94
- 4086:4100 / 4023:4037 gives 0.89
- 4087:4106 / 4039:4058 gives 0.91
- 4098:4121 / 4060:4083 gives 0.98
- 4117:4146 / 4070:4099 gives 1.02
